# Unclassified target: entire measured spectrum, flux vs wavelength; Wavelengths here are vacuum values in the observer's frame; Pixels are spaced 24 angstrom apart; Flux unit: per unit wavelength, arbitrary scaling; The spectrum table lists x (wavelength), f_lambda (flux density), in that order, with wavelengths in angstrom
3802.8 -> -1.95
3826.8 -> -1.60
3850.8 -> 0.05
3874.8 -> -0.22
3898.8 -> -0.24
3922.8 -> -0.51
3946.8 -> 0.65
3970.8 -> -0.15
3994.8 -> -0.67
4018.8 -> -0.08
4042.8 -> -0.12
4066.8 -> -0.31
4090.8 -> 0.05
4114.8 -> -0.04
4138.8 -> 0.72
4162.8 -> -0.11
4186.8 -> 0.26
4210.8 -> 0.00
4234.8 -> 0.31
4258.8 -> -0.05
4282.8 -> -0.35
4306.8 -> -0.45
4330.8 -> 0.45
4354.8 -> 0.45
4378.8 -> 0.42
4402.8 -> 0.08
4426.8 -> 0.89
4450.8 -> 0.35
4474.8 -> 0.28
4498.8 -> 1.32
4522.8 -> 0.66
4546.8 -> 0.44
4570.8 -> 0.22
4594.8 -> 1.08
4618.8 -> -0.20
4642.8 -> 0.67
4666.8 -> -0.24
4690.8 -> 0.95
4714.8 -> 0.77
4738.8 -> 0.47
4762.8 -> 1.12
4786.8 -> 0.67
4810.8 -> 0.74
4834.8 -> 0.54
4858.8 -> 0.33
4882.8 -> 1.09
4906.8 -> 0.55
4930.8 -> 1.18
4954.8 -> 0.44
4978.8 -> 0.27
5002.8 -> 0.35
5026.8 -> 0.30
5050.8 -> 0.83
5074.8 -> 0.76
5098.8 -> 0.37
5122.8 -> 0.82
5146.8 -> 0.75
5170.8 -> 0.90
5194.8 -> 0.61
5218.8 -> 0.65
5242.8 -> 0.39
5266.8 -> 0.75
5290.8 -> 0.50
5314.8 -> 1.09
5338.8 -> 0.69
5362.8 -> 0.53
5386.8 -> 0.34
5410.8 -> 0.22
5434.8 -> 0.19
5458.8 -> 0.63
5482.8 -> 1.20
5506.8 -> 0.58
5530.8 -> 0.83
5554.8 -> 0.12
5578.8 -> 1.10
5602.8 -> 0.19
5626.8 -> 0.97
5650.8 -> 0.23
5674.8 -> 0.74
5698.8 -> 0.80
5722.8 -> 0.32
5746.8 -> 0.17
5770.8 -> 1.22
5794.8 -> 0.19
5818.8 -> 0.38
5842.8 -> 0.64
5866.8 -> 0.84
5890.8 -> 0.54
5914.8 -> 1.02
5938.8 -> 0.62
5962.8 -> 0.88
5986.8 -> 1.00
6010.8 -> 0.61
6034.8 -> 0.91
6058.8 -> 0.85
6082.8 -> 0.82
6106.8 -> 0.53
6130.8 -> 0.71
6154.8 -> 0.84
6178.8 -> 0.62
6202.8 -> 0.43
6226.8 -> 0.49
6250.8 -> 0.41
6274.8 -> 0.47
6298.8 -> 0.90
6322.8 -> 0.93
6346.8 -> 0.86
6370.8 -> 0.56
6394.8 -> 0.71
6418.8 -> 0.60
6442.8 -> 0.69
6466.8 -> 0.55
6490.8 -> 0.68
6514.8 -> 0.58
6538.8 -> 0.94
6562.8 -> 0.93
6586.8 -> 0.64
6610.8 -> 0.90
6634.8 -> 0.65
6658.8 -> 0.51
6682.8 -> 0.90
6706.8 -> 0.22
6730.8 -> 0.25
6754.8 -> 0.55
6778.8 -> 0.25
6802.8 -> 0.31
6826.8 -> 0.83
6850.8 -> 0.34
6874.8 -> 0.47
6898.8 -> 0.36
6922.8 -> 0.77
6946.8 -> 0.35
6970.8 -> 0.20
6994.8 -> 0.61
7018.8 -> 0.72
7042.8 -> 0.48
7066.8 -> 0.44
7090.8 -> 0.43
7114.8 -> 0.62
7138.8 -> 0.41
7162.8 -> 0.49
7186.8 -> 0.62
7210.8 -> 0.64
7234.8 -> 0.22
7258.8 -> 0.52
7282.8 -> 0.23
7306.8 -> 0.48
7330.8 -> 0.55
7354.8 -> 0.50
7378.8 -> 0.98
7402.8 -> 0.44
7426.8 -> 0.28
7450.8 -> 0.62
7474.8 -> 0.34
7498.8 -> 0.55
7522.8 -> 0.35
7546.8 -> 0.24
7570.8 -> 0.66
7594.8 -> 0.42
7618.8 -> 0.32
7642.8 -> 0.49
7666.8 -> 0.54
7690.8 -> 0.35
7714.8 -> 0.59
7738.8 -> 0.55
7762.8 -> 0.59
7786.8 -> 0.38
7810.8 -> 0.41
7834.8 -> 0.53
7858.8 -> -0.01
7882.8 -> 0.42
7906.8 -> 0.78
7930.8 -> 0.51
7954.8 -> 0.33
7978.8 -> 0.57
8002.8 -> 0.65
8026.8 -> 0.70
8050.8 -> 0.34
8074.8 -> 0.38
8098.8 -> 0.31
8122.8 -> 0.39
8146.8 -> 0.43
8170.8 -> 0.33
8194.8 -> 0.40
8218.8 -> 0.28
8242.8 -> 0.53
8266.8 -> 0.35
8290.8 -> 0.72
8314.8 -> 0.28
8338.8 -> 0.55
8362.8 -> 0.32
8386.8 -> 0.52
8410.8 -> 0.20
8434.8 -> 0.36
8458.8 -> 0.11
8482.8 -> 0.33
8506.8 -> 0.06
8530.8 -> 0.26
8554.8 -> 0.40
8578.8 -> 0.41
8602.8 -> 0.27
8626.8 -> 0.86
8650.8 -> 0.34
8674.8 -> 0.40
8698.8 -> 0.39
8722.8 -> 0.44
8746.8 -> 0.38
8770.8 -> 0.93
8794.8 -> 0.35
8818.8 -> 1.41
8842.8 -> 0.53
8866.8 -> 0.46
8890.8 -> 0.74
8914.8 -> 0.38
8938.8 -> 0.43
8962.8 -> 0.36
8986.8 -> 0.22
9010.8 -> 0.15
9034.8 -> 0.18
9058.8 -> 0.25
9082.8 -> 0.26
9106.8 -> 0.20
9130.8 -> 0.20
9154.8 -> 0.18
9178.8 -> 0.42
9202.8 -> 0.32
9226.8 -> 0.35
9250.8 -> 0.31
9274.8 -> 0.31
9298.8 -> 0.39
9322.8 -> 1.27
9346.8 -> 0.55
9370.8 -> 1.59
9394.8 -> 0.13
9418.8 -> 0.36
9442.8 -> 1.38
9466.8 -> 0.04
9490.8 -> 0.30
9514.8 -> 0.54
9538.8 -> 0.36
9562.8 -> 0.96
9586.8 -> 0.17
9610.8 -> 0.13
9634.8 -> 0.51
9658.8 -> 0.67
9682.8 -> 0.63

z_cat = 0.13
